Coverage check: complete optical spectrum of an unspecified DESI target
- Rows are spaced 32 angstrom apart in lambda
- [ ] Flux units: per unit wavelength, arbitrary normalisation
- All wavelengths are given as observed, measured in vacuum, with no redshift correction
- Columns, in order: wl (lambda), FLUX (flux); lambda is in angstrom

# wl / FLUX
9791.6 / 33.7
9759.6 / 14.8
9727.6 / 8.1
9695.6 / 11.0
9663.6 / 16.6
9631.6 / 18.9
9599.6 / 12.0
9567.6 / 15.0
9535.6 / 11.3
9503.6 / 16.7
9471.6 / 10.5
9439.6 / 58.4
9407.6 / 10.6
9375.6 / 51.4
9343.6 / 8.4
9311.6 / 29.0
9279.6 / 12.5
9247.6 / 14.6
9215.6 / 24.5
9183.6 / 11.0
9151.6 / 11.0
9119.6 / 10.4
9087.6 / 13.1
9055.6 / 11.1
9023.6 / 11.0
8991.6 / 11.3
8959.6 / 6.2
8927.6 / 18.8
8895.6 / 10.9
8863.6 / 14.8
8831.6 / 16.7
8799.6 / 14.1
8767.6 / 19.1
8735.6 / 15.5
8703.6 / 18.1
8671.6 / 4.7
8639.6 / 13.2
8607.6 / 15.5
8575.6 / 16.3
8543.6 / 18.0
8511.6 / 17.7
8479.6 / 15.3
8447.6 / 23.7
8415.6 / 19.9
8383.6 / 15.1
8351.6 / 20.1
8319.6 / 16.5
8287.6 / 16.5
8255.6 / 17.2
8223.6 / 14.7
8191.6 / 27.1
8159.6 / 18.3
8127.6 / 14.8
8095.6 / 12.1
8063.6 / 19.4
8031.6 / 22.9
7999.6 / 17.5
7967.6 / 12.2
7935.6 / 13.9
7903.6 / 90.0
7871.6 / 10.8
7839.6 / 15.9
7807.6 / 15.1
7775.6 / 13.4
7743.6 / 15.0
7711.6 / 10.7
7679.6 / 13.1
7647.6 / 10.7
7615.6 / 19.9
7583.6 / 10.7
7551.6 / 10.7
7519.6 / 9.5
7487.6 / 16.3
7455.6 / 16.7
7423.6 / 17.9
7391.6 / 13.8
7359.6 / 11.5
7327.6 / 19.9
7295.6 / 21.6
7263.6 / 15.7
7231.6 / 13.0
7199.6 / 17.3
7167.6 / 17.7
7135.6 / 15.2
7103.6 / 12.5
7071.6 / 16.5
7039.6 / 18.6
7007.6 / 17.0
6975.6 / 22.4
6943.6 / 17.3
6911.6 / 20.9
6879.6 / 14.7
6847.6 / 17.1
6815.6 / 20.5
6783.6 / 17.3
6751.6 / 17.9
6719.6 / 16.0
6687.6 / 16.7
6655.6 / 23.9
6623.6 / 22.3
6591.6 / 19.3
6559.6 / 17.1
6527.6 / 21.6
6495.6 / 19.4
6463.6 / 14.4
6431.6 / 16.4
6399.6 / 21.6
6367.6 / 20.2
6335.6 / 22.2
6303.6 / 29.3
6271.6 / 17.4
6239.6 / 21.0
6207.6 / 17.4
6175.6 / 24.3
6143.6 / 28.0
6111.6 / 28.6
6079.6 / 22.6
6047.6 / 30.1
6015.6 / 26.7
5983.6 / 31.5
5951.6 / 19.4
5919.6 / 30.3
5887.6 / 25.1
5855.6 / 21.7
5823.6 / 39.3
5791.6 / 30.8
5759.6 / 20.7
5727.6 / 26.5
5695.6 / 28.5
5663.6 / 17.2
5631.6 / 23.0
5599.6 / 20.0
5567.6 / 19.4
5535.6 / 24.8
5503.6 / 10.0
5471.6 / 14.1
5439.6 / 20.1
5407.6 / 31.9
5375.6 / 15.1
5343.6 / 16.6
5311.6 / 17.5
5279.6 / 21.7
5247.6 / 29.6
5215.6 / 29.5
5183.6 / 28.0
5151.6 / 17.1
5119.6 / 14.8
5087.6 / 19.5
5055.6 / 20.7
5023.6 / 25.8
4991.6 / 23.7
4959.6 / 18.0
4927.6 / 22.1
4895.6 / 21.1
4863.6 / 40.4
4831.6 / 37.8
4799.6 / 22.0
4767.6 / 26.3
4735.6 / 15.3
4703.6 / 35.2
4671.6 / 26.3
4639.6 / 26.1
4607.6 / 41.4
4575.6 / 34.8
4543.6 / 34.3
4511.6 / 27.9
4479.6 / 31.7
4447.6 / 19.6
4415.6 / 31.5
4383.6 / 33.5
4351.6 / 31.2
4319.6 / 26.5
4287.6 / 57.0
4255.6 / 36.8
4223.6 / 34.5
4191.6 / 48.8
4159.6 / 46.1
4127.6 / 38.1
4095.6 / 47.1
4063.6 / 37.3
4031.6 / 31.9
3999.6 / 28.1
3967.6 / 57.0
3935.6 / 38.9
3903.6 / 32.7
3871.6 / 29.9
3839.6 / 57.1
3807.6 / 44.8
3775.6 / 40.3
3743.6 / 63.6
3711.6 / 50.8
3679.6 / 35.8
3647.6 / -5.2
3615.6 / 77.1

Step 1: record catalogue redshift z 1.120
